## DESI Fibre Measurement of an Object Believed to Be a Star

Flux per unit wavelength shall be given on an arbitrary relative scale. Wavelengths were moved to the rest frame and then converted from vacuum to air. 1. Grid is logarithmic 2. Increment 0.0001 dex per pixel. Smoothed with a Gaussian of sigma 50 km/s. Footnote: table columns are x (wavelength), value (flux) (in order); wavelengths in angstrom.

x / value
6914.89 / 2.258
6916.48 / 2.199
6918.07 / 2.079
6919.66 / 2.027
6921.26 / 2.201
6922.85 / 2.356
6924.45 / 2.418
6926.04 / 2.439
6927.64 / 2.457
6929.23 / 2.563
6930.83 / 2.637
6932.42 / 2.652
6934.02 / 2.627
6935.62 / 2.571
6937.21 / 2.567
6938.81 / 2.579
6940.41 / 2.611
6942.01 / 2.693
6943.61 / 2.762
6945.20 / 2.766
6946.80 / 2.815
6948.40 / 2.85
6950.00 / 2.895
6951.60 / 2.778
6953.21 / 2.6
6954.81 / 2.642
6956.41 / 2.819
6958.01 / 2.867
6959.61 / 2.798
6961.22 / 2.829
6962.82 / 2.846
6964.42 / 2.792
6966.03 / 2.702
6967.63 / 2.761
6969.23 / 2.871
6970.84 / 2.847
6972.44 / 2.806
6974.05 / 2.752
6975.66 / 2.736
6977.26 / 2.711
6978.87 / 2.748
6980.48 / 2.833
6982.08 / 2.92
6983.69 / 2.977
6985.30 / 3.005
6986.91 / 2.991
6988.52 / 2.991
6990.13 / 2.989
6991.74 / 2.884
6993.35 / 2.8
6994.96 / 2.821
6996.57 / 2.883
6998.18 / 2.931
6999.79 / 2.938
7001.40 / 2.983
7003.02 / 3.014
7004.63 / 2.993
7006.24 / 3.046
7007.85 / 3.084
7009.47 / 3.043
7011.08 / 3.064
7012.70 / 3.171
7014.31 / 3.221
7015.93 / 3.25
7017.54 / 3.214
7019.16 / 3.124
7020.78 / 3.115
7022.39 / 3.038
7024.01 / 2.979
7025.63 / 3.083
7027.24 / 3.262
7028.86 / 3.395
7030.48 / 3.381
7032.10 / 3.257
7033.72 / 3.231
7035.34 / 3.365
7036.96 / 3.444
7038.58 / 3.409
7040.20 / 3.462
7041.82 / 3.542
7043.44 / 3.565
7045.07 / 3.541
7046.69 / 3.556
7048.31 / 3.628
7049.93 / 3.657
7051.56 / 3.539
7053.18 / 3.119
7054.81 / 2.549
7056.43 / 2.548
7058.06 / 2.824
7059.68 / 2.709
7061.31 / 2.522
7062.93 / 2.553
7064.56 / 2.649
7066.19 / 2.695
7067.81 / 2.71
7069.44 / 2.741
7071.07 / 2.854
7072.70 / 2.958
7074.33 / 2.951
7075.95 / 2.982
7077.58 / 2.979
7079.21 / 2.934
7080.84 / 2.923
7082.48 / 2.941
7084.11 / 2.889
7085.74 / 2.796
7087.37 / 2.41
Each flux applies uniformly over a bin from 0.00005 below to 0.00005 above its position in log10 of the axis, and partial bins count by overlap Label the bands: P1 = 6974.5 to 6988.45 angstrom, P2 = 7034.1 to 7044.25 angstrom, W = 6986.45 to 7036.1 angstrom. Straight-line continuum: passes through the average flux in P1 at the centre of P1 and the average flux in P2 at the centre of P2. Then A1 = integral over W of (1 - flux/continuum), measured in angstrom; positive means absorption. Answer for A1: 1.39 angstrom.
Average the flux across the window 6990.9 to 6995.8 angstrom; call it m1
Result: 2.84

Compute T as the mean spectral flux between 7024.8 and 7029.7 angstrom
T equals 3.25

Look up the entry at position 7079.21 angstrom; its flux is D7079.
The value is 2.934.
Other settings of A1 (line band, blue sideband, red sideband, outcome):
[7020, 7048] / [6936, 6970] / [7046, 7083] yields -4.4 angstrom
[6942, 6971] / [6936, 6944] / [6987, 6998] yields -0.7 angstrom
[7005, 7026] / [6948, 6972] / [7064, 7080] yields -2.1 angstrom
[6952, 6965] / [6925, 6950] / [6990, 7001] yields -0.2 angstrom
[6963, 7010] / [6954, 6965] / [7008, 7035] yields 1.2 angstrom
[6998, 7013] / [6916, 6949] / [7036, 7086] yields -1.1 angstrom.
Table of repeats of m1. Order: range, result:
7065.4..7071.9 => 2.75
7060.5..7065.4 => 2.58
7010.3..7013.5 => 3.11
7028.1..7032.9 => 3.34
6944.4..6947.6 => 2.8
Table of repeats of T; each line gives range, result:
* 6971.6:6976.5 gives 2.77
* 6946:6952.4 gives 2.83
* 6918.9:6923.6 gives 2.19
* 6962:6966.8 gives 2.78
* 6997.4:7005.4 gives 2.97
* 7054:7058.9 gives 2.64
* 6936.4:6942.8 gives 2.61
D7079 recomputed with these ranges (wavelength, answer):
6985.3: 3.005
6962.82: 2.846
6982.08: 2.92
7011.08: 3.064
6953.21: 2.6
